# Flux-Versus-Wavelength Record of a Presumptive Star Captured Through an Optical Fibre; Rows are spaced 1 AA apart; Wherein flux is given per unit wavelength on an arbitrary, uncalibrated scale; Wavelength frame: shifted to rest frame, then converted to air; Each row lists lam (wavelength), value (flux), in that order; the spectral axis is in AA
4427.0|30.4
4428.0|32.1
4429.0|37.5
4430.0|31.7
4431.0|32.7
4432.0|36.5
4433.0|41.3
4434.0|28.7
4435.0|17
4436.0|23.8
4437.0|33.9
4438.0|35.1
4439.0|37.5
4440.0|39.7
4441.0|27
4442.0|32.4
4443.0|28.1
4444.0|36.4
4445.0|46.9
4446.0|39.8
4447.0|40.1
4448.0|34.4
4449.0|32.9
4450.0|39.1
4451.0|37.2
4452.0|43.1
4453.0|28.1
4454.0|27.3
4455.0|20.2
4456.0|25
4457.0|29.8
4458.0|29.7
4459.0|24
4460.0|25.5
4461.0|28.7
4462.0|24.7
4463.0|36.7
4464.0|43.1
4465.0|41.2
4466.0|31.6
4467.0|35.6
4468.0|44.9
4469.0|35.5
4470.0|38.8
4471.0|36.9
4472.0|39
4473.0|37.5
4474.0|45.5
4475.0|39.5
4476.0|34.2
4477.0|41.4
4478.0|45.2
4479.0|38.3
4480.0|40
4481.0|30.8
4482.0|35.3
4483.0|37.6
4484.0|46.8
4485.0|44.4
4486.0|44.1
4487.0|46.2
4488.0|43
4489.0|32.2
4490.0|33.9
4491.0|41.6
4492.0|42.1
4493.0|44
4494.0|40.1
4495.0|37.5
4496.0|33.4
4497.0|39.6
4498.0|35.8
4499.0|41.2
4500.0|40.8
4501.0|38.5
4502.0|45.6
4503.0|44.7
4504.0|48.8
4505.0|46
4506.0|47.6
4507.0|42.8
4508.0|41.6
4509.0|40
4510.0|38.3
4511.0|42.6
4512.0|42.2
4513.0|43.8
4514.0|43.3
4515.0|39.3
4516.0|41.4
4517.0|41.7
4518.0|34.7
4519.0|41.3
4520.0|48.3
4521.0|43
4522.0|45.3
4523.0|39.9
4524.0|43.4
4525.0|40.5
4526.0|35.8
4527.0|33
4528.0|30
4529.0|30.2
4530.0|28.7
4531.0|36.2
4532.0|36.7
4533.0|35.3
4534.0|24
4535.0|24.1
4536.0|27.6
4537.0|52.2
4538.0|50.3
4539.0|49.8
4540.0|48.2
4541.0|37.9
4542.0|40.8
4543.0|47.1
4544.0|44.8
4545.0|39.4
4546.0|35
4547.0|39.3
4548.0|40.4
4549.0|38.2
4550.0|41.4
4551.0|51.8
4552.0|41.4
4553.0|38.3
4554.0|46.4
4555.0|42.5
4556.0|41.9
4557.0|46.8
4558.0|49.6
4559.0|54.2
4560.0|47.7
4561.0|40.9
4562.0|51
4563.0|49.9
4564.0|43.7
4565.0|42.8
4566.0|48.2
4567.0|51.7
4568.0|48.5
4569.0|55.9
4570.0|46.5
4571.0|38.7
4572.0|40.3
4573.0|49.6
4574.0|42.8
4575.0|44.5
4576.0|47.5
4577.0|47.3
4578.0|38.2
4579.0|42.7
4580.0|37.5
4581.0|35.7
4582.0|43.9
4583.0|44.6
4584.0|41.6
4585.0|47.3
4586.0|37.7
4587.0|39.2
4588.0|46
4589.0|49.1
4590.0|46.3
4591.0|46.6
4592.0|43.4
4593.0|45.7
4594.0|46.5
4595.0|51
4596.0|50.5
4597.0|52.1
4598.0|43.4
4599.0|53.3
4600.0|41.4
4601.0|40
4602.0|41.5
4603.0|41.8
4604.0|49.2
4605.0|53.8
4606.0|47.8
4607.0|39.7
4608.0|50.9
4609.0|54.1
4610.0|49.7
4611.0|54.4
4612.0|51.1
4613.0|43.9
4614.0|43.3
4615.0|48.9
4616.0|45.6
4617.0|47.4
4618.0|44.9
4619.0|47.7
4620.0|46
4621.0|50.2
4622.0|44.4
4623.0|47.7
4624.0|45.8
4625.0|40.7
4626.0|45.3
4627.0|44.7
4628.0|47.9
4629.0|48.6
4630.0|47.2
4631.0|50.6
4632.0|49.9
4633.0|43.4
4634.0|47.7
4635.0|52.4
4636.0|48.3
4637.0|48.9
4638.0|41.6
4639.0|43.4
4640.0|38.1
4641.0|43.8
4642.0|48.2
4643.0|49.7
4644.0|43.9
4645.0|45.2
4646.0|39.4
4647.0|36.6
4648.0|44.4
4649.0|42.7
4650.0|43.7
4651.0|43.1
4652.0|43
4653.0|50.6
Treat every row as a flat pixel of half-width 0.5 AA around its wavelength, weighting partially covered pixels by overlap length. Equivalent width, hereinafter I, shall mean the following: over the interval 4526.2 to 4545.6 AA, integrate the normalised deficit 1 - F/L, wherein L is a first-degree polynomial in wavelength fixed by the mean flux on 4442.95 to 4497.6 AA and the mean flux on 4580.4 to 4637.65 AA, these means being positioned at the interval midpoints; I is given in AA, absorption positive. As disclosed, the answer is 1.8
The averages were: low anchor 36.8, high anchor 46.5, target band 37.7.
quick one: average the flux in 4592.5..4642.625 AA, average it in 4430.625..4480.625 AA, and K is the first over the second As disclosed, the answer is 1.35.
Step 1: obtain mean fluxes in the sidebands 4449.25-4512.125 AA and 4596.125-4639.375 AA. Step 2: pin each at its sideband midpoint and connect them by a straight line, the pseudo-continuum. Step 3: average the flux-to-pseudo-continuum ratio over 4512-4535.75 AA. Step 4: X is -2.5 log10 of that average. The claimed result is 0.09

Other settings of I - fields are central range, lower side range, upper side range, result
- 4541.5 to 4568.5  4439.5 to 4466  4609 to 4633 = -1.8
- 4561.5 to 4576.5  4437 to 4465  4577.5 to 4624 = -1.3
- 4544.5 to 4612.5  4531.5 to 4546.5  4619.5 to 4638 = -3.9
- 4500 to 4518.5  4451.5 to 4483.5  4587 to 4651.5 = -2.1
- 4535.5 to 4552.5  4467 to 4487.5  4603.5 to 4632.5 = 0.4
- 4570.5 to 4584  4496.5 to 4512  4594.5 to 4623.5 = 1.0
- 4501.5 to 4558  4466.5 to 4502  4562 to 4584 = 1.9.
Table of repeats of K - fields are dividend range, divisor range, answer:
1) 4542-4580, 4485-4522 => 1.08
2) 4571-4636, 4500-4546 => 1.14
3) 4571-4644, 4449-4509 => 1.21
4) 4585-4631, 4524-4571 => 1.11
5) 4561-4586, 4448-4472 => 1.35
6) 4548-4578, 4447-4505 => 1.22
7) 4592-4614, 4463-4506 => 1.18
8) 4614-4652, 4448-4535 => 1.20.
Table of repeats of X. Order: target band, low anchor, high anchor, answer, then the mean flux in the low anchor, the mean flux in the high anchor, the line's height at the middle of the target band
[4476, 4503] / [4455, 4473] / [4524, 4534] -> -0.189 mag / 33.3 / 34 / 33.6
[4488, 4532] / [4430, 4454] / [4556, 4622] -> -0.009 mag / 34.2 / 46.2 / 39.7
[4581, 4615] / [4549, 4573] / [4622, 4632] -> 0.001 mag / 46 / 46.6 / 46.3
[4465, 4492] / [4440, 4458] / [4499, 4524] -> -0.044 mag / 33.5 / 42.6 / 37.8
